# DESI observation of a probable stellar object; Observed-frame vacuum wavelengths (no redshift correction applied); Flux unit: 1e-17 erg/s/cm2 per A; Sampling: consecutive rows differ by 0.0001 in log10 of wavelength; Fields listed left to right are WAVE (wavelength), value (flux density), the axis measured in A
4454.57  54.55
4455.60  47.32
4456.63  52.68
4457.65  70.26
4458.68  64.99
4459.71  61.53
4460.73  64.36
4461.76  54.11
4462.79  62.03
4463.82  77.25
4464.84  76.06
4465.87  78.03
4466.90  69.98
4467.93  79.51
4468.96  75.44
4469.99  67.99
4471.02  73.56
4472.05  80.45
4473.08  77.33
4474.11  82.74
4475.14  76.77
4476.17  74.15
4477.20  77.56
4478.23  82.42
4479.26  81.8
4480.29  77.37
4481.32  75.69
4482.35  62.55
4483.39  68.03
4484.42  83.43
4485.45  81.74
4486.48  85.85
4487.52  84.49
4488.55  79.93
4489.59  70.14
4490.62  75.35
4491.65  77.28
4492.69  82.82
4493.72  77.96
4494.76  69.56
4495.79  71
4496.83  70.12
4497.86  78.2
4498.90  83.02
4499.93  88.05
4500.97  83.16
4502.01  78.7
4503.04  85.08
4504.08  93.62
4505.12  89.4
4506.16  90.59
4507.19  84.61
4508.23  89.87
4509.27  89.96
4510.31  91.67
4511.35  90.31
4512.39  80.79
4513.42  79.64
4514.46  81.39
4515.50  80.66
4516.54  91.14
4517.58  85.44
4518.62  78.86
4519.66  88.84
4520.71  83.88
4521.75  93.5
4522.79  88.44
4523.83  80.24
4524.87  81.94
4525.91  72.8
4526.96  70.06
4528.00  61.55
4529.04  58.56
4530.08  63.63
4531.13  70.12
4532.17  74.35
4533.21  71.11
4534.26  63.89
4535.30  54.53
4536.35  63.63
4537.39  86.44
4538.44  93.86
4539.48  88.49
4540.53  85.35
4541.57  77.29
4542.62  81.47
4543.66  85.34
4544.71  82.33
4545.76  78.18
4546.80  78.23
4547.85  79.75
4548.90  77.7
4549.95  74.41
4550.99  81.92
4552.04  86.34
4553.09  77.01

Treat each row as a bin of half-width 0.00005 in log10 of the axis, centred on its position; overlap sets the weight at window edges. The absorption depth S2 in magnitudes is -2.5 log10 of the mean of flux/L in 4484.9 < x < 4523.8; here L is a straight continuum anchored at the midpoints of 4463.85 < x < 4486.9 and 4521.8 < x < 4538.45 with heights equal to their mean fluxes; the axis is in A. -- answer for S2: -0.12 mag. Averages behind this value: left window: 76.8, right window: 72.1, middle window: 83.1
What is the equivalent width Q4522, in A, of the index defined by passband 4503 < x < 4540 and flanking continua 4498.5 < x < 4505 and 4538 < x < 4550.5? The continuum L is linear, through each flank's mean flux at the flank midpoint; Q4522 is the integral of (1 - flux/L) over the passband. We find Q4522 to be 1.6 A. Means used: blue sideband 85.6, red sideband 81.8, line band 80.3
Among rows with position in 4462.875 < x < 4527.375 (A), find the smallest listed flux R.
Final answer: 62.55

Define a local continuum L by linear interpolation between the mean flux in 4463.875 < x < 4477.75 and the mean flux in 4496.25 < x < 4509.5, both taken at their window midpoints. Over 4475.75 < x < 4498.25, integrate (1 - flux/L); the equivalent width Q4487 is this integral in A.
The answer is 1.1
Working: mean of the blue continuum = 76.2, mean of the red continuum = 84.8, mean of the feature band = 76.7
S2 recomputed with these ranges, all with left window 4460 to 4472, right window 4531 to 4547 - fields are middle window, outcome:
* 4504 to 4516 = -0.16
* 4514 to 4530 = -0.05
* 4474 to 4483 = -0.06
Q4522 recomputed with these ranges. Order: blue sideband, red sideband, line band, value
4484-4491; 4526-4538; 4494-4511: -1.7 A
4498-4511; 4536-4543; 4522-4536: 2.3 A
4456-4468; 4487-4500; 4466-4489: -1.7 A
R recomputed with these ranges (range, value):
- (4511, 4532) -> 58.56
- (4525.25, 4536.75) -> 54.53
